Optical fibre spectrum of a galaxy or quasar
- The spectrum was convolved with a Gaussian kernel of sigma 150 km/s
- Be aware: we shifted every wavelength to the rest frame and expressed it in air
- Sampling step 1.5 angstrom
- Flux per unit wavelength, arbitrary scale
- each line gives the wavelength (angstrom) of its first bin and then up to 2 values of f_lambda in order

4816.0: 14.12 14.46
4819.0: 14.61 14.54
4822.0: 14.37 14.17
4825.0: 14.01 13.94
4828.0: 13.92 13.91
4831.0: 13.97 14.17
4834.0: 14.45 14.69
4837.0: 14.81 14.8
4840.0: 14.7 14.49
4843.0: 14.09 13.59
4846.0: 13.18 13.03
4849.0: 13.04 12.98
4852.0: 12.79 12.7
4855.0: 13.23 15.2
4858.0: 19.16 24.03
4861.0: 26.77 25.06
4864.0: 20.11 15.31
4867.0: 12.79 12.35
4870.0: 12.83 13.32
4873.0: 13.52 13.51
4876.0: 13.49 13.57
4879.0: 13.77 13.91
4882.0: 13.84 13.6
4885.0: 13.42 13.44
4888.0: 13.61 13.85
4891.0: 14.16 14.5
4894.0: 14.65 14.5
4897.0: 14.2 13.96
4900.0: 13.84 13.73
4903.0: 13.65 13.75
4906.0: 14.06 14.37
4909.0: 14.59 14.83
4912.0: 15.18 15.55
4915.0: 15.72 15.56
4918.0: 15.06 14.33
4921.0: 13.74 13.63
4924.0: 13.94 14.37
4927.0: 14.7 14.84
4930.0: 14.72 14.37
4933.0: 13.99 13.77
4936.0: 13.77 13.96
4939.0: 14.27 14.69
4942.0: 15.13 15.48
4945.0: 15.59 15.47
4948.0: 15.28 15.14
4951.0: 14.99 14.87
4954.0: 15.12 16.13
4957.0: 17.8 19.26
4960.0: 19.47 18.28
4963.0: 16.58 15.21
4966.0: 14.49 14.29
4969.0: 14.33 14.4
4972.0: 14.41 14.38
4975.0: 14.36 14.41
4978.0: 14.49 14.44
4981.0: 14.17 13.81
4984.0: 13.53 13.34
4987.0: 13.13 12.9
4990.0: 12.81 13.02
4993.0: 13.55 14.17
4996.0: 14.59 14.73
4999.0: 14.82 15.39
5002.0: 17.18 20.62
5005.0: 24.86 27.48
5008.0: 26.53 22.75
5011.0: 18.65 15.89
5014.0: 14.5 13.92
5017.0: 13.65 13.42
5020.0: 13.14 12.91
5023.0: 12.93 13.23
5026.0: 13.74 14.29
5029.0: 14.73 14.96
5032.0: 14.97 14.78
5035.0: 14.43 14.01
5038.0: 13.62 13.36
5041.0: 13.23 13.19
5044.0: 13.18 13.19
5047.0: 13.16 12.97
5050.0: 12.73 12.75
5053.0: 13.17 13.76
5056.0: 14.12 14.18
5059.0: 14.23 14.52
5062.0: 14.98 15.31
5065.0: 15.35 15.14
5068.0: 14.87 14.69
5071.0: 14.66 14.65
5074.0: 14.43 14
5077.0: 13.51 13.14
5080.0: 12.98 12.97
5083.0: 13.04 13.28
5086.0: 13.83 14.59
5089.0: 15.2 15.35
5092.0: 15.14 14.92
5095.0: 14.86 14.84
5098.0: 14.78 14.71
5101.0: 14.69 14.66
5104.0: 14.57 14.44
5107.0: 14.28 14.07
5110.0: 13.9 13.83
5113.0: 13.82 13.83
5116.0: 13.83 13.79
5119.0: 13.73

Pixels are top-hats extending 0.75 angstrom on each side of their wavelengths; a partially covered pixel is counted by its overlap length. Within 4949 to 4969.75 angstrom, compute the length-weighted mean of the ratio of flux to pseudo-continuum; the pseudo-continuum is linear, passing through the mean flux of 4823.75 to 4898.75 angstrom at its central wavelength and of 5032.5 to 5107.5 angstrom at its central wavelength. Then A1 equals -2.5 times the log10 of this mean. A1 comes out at -0.12 mag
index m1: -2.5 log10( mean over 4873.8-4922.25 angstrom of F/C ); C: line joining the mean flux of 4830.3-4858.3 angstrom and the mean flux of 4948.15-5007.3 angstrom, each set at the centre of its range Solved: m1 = 0.04 mag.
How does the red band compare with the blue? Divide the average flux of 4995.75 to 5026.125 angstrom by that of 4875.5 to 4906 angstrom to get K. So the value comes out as 1.23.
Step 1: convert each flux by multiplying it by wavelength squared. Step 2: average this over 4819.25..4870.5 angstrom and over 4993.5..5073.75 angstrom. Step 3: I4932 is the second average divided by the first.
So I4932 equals 1.1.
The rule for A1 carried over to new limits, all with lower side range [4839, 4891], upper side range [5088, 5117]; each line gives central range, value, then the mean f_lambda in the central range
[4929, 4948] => 0.01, 14.6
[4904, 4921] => 0.00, 14.8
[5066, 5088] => 0.04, 14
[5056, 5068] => -0.01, 14.8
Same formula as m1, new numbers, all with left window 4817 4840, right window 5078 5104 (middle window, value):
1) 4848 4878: -0.105 mag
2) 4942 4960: -0.123 mag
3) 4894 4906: 0.025 mag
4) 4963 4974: -0.024 mag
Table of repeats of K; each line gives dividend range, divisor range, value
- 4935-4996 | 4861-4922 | 1.02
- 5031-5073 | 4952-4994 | 0.94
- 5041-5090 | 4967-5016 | 0.87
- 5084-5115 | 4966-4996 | 1.04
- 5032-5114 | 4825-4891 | 0.95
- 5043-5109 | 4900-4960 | 0.95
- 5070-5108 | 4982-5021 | 0.88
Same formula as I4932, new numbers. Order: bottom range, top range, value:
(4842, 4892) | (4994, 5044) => 1.13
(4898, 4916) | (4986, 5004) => 1.05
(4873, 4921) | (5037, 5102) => 1.06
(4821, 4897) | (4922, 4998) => 1.04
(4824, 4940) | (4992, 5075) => 1.10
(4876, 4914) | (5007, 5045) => 1.12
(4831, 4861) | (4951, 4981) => 1.09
